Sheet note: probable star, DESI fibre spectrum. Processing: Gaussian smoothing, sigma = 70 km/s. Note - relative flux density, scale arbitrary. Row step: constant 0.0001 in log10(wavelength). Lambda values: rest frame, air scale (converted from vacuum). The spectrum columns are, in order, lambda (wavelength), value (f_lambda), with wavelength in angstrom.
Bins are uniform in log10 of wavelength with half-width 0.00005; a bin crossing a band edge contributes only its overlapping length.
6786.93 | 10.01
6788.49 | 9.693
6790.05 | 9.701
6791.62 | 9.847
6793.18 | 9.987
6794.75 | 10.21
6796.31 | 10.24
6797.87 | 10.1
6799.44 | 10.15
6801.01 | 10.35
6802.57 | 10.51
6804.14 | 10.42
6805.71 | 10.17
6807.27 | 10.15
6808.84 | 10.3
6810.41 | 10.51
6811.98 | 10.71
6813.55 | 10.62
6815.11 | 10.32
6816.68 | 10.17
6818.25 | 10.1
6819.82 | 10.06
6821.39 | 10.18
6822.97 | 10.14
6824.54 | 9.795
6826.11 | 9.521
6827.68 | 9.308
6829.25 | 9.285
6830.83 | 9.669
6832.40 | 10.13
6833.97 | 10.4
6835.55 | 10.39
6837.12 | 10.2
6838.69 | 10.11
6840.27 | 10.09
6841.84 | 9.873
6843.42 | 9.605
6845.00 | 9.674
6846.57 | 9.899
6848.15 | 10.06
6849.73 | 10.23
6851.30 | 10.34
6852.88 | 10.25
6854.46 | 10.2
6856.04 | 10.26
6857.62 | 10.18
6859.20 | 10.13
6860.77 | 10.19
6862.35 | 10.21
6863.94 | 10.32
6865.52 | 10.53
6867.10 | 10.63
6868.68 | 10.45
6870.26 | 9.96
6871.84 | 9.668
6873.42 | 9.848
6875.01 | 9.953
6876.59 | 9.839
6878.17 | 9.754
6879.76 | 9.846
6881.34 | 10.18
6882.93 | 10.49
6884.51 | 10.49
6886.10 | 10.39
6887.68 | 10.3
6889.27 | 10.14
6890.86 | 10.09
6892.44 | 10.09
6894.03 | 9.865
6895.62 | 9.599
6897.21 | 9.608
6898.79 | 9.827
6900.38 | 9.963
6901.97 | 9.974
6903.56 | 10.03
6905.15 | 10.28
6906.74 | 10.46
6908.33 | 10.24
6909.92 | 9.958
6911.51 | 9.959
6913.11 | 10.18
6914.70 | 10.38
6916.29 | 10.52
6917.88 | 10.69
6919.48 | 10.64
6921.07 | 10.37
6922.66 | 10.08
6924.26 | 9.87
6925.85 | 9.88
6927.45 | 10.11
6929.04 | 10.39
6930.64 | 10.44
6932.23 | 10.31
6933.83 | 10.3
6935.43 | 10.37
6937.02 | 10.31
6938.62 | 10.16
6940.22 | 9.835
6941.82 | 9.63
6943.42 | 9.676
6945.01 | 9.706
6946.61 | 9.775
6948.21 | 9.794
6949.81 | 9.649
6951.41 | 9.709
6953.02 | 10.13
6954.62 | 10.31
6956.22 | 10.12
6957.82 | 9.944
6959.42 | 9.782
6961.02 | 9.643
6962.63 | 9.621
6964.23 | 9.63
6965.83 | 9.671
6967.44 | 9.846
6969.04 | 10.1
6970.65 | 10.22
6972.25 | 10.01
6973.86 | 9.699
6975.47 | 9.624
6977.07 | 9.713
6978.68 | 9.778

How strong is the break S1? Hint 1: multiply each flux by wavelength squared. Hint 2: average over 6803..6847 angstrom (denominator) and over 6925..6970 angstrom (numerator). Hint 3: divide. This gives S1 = 1.02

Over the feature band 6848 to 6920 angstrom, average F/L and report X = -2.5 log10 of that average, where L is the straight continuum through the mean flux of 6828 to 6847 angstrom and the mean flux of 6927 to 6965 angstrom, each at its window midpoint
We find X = -0.022 mag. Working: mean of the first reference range 9.93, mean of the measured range 10.2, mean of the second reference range 9.97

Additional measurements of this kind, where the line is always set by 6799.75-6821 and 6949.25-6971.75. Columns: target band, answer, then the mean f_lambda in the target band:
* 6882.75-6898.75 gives 0.001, 10.1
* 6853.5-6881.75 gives 0.005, 10.1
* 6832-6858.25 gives 0.013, 10.1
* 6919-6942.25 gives -0.022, 10.2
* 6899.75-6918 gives -0.018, 10.2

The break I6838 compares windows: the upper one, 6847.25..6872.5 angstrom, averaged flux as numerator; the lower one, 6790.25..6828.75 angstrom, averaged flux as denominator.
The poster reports 1.0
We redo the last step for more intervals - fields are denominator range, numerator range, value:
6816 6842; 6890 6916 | 1.01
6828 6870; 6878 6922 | 1.00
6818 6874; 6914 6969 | 1.00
